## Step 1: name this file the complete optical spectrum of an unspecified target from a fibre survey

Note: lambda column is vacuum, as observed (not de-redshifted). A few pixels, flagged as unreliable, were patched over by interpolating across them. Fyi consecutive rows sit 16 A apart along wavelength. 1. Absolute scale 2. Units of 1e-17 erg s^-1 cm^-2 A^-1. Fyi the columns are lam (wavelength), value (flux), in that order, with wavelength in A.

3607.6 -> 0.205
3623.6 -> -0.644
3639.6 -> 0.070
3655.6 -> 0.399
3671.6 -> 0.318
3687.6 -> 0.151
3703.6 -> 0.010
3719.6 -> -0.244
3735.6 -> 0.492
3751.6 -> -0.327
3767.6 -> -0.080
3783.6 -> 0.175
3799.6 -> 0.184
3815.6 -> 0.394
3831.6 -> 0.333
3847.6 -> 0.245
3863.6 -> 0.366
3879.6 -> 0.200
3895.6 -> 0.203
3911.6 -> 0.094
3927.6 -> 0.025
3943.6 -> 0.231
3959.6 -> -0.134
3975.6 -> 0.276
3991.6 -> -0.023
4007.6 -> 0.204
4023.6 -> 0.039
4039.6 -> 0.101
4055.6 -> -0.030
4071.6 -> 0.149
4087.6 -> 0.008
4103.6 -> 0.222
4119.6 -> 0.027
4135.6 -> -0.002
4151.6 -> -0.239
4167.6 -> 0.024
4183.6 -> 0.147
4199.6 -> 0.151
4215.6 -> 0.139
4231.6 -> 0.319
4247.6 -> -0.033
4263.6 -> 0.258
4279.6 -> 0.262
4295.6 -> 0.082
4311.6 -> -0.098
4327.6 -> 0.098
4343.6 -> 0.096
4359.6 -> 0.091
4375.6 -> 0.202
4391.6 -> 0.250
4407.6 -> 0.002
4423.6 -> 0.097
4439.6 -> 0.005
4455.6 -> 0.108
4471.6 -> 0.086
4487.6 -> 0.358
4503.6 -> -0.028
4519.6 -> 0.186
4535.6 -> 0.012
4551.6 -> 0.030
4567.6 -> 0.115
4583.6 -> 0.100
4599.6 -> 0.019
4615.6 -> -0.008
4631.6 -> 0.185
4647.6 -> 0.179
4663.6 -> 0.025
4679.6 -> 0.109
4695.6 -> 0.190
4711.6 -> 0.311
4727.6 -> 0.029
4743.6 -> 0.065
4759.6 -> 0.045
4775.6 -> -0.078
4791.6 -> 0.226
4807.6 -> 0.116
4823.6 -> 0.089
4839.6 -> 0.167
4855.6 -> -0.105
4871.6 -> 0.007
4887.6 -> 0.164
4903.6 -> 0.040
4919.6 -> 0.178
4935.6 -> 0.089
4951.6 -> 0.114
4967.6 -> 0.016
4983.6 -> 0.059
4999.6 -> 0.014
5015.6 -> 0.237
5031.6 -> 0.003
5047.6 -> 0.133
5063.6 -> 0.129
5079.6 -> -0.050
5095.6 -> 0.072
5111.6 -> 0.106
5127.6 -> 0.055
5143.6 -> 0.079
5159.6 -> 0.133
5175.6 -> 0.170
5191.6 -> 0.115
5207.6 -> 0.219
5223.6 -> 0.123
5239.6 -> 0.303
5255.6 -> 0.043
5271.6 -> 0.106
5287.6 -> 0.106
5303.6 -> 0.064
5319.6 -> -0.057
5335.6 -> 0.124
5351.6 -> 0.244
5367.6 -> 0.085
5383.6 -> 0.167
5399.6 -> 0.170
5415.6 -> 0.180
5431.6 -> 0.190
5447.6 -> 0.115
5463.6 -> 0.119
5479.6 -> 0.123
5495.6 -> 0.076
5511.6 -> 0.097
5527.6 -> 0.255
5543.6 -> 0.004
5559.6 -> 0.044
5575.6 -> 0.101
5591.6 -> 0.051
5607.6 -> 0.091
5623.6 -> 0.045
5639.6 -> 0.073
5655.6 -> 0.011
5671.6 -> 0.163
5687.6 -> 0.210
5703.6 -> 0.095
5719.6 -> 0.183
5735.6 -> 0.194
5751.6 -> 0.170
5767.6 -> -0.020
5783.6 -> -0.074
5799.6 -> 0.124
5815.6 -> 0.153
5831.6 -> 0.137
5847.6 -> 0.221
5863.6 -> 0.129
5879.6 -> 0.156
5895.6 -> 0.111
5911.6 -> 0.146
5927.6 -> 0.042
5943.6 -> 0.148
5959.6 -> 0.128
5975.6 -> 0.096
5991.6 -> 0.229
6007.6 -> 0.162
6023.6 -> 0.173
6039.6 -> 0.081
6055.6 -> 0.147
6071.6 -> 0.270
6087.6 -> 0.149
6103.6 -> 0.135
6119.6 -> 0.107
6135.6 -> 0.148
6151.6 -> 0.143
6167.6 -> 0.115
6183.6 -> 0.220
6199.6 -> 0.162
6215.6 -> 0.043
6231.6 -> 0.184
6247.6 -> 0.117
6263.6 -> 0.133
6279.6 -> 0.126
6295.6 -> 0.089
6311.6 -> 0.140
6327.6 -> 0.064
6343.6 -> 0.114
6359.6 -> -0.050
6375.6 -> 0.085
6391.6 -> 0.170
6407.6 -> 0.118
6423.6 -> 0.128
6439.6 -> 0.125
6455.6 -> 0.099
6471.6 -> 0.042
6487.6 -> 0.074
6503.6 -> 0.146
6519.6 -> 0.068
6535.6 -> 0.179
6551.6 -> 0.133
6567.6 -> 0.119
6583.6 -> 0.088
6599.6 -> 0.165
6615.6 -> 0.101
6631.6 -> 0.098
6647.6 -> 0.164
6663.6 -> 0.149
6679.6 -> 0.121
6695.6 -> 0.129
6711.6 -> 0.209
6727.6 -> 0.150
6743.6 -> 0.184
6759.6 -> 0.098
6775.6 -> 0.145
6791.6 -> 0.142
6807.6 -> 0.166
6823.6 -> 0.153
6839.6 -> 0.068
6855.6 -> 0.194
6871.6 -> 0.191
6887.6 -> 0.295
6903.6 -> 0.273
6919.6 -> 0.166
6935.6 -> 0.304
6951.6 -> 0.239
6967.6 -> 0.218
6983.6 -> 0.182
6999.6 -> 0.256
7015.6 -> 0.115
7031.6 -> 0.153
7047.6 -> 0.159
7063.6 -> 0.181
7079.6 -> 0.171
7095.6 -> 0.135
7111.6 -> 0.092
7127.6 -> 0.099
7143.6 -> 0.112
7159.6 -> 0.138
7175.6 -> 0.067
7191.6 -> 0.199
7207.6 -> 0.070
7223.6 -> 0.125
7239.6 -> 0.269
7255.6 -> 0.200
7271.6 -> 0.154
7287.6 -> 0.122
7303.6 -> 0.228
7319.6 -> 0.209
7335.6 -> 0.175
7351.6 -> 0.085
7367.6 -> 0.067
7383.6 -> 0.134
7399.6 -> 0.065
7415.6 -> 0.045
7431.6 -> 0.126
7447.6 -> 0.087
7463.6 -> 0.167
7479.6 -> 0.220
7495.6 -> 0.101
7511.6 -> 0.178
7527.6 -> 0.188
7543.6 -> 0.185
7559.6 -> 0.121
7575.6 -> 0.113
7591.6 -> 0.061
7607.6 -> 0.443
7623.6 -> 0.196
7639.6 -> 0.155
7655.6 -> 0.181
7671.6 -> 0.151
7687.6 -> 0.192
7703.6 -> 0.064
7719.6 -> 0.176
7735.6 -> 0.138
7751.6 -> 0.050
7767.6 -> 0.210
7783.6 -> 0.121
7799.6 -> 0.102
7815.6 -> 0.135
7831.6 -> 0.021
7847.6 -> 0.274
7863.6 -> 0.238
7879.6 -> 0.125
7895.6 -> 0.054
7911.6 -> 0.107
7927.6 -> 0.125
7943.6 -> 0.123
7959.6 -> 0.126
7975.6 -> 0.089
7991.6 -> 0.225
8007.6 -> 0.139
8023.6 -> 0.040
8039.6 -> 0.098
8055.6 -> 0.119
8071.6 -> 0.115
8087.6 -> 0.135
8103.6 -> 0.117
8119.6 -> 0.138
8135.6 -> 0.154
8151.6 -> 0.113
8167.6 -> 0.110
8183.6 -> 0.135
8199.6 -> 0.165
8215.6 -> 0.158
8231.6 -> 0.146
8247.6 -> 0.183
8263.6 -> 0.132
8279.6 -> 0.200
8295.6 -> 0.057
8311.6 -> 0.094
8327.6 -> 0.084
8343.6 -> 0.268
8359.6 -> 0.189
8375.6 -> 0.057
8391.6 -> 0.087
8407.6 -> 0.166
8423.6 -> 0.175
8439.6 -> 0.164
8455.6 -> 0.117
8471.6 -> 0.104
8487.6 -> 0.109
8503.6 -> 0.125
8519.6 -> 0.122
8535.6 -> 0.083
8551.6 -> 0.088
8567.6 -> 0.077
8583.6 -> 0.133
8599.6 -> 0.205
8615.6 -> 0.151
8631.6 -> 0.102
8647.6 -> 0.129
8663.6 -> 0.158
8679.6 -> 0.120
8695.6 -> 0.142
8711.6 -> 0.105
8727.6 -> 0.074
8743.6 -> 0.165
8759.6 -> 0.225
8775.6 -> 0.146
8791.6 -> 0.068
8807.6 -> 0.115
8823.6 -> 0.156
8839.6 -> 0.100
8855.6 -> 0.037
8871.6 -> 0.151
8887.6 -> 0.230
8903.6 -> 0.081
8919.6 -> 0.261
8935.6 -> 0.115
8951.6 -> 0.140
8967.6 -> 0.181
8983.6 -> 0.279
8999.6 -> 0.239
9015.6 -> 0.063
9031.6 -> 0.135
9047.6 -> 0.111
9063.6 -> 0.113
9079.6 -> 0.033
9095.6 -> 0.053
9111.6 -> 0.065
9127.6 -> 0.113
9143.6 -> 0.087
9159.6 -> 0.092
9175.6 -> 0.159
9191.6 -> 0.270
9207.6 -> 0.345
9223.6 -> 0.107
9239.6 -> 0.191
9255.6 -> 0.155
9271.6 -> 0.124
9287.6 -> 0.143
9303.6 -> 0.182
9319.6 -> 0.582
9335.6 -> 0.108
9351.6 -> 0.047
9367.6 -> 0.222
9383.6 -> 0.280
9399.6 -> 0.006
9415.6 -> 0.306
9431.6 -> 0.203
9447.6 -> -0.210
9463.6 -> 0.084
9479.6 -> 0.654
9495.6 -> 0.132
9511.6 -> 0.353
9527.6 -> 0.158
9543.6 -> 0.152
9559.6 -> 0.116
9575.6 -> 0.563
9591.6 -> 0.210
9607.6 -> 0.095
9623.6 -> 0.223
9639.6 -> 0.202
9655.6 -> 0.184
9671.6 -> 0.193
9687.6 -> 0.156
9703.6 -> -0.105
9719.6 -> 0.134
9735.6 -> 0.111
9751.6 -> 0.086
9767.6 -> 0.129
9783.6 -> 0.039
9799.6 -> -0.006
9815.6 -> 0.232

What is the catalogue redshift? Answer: 1.47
